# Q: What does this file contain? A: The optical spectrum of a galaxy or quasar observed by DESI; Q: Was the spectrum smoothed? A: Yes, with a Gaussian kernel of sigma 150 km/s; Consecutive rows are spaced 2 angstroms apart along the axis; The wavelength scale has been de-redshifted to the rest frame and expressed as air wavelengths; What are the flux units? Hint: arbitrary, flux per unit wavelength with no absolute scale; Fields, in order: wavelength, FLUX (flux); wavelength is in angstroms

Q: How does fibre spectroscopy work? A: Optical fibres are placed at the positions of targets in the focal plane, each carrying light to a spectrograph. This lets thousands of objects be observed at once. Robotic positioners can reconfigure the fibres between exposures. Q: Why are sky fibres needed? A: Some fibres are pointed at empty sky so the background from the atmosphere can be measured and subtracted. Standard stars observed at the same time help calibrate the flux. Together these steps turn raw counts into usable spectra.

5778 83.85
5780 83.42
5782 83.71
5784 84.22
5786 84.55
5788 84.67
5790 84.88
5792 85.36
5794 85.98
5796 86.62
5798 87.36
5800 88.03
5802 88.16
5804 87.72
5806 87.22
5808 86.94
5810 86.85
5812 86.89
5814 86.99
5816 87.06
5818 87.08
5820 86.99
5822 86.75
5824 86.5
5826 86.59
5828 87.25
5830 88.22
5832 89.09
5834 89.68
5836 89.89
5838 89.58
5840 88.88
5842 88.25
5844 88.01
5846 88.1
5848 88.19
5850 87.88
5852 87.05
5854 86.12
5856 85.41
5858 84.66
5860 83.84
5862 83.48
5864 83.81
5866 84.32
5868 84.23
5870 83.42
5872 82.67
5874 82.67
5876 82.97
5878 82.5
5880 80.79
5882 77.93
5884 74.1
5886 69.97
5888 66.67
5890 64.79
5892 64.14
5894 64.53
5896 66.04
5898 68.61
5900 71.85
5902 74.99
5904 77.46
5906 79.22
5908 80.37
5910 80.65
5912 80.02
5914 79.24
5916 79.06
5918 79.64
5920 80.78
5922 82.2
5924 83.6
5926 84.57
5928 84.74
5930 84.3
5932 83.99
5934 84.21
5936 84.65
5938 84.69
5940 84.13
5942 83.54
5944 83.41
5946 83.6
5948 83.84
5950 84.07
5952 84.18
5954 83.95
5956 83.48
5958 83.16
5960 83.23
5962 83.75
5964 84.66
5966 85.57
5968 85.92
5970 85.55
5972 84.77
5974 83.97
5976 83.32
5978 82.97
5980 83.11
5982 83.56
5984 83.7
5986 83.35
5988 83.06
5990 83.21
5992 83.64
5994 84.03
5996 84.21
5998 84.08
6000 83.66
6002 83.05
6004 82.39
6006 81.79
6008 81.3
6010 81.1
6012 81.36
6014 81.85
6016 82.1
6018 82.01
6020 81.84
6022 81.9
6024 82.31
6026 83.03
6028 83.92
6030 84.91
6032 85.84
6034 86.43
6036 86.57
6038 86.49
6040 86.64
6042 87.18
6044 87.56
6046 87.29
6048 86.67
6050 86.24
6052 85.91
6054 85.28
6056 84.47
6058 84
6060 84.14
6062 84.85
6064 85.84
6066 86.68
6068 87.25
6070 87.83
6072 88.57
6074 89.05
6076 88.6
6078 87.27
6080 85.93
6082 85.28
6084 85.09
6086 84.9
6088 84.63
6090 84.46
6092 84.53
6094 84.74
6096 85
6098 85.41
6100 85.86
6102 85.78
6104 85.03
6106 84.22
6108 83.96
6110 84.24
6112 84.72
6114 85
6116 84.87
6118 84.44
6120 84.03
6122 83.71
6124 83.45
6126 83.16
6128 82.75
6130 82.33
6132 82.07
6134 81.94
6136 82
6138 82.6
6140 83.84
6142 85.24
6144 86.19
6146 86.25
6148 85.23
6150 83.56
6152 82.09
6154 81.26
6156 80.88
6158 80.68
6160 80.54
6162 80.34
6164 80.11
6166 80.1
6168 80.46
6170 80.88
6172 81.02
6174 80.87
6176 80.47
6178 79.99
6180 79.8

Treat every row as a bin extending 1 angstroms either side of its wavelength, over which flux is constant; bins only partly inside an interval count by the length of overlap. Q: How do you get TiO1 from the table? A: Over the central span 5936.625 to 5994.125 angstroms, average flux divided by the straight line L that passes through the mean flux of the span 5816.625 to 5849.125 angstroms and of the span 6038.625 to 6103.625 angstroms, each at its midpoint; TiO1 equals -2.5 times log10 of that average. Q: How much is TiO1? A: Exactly 0.04 mag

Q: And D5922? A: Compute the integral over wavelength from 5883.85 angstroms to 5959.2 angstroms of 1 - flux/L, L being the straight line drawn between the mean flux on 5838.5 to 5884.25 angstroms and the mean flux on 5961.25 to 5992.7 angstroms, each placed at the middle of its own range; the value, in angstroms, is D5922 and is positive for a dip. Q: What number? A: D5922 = 4.8 angstroms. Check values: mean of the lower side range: 84.5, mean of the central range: 78.9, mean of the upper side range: 84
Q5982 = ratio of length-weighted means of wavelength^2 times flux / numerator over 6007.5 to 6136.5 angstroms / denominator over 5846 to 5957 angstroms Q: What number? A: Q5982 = 1.11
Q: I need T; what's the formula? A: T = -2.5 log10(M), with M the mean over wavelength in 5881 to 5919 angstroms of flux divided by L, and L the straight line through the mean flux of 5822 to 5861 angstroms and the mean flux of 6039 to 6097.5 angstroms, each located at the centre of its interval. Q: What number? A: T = 0.18 mag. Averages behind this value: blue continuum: 87.5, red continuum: 86.1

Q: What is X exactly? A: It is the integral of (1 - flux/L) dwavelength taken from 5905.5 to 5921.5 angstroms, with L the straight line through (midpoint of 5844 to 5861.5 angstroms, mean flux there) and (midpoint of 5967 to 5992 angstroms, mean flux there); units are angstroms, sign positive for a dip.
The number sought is 1.0 angstroms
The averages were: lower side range 86.4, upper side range 83.9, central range 80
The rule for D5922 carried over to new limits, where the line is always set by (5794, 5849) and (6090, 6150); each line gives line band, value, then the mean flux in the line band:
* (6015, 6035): 0.4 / 83.4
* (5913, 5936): 1.1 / 82.5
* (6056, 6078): -0.5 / 86.6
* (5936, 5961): 0.7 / 83.8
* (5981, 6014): 1.0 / 82.9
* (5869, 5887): 1.5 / 79.7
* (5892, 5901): 2.0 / 67.4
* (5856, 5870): 0.5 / 84.1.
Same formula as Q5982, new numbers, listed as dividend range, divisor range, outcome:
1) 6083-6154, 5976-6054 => 1.04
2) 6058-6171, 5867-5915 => 1.20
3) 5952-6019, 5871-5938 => 1.10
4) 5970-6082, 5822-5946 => 1.09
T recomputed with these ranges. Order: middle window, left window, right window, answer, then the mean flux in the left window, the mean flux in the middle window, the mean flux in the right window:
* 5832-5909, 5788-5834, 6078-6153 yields 0.077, 87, 80.6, 84.3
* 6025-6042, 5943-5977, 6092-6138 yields -0.019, 84.1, 85.6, 84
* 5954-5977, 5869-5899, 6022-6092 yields -0.062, 74.1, 84.3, 85.8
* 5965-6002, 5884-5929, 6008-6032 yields -0.049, 75.6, 84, 82.5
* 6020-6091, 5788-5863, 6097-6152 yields -0.012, 87.1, 85.7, 84.1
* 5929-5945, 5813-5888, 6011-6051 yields 0.008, 84.9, 84.1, 84.6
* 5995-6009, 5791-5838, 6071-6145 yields 0.036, 87.4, 82.9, 84.7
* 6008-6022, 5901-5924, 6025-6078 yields 0.036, 79.6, 81.7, 86.2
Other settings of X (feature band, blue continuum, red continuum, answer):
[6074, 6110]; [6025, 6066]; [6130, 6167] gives -0.5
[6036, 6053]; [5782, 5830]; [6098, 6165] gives -0.5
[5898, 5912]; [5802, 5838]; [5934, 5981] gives 1.4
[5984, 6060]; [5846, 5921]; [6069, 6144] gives -1.4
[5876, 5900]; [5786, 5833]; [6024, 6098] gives 4.2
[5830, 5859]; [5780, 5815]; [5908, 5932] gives -1.2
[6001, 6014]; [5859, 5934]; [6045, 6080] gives 0.3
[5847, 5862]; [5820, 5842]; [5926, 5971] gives 0.2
